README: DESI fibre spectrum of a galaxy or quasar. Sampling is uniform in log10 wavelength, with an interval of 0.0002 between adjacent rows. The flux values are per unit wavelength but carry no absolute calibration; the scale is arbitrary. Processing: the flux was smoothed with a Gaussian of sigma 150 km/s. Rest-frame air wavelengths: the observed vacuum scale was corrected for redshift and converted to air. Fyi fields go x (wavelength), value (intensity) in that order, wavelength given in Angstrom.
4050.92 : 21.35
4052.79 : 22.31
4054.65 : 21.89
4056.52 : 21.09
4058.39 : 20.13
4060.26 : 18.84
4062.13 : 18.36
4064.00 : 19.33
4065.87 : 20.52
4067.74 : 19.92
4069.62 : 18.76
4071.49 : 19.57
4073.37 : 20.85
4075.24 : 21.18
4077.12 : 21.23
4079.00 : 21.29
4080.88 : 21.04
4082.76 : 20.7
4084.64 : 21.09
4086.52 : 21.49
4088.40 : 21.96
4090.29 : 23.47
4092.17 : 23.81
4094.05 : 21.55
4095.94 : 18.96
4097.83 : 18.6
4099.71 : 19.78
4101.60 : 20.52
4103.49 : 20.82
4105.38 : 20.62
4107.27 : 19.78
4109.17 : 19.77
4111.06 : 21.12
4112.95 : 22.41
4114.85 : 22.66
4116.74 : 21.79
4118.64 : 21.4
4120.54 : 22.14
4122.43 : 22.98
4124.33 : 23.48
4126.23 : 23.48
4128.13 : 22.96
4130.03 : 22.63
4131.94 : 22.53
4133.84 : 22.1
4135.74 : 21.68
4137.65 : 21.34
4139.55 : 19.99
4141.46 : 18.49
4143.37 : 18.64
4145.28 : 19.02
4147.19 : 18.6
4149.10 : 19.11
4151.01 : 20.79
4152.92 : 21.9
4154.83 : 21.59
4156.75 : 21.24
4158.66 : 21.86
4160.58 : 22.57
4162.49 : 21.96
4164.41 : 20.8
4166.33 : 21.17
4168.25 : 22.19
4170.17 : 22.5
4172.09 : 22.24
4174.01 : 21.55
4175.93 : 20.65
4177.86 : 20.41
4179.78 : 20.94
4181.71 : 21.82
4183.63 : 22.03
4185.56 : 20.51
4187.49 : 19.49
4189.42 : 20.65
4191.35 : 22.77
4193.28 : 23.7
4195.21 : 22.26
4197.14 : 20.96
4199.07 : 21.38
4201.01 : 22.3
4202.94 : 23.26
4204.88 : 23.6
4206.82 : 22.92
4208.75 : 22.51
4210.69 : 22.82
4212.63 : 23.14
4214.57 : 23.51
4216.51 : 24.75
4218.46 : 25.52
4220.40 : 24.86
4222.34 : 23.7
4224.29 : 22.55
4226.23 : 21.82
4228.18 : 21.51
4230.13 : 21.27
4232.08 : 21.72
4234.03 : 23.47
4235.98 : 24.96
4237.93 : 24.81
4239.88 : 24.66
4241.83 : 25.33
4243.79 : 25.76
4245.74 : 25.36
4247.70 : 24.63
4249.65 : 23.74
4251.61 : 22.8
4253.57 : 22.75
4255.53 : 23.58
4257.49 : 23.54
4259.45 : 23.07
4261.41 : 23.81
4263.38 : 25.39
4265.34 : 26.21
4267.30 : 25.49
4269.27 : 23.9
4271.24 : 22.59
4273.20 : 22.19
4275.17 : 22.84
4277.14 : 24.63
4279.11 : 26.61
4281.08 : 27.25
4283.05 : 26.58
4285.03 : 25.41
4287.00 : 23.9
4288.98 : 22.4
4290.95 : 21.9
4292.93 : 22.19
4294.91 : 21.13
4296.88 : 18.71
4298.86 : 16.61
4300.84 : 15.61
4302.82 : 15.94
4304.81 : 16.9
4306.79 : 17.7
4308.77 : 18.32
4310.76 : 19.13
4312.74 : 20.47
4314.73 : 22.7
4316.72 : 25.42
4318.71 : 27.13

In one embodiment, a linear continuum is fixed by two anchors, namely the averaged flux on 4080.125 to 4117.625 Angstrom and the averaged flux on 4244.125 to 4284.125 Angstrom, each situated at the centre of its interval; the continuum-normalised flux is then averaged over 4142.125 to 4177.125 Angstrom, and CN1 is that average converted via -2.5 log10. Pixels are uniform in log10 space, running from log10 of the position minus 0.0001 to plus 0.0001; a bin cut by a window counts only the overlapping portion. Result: 0.07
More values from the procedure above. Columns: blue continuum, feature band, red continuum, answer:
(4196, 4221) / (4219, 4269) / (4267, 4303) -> -0.05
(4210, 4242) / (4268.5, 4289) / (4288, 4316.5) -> -0.18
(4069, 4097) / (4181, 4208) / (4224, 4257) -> 0.04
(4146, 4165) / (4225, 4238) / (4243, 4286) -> 0.04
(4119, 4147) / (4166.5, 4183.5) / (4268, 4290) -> 0.04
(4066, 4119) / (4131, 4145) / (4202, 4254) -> 0.06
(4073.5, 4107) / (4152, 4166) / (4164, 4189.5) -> -0.02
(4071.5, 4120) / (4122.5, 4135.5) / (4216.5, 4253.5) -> -0.05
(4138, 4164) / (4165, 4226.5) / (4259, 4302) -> -0.05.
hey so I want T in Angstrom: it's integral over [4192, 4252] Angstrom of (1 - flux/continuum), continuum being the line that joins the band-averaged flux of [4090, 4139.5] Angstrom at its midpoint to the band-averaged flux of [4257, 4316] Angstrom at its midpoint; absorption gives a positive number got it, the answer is -4.1 Angstrom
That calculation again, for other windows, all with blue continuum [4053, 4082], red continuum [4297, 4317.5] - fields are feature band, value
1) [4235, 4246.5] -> -3.5 Angstrom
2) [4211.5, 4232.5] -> -4.1 Angstrom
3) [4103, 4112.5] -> -0.2 Angstrom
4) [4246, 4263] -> -4.0 Angstrom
